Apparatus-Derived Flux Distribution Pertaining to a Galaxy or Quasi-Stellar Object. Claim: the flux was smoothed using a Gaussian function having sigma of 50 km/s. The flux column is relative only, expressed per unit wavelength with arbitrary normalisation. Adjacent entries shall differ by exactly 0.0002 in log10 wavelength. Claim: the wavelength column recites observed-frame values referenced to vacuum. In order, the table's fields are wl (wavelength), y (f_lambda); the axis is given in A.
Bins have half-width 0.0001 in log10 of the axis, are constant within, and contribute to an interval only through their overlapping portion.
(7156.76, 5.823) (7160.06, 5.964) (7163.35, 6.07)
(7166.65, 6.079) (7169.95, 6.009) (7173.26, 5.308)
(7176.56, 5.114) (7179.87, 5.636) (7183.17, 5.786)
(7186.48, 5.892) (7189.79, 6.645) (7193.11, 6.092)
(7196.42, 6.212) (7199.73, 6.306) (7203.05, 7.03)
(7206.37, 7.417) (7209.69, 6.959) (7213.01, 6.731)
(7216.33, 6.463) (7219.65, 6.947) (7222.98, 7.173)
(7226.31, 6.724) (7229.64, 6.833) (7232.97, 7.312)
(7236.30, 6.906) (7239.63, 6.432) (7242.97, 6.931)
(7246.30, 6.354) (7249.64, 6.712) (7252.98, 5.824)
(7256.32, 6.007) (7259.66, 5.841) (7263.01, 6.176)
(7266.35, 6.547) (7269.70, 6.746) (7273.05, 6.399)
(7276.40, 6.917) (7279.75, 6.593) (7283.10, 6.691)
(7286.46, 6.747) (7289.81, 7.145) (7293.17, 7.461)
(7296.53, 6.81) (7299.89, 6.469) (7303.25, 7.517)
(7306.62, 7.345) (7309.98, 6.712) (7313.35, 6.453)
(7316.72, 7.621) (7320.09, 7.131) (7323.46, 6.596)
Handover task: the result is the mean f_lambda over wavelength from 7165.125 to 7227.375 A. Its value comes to 6.34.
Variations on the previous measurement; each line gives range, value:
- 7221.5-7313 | 6.71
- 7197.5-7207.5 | 6.85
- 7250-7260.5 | 6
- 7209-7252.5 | 6.78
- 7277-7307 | 6.96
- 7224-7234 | 6.94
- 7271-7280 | 6.65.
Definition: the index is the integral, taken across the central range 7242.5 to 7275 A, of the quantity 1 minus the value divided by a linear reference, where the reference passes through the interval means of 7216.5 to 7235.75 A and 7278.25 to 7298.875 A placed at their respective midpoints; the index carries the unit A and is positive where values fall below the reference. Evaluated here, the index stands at 2.7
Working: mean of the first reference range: 6.95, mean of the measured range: 6.34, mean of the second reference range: 6.9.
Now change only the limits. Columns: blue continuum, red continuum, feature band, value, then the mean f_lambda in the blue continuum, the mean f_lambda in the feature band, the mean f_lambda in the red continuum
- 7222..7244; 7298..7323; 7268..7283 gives 0.6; 6.89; 6.67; 7.01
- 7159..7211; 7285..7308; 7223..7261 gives 0.3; 6.16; 6.57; 7.07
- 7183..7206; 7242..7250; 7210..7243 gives -1.6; 6.37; 6.85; 6.64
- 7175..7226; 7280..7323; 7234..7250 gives -0.1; 6.44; 6.69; 6.98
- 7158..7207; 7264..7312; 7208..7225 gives -1.4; 6.07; 6.85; 6.85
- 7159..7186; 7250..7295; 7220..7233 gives -1.6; 5.75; 6.96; 6.55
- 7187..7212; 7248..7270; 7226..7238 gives -1.0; 6.63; 6.97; 6.23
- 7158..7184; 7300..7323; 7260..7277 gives 0.5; 5.75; 6.48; 7.06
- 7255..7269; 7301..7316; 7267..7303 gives -1.2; 6.19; 6.82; 7.02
